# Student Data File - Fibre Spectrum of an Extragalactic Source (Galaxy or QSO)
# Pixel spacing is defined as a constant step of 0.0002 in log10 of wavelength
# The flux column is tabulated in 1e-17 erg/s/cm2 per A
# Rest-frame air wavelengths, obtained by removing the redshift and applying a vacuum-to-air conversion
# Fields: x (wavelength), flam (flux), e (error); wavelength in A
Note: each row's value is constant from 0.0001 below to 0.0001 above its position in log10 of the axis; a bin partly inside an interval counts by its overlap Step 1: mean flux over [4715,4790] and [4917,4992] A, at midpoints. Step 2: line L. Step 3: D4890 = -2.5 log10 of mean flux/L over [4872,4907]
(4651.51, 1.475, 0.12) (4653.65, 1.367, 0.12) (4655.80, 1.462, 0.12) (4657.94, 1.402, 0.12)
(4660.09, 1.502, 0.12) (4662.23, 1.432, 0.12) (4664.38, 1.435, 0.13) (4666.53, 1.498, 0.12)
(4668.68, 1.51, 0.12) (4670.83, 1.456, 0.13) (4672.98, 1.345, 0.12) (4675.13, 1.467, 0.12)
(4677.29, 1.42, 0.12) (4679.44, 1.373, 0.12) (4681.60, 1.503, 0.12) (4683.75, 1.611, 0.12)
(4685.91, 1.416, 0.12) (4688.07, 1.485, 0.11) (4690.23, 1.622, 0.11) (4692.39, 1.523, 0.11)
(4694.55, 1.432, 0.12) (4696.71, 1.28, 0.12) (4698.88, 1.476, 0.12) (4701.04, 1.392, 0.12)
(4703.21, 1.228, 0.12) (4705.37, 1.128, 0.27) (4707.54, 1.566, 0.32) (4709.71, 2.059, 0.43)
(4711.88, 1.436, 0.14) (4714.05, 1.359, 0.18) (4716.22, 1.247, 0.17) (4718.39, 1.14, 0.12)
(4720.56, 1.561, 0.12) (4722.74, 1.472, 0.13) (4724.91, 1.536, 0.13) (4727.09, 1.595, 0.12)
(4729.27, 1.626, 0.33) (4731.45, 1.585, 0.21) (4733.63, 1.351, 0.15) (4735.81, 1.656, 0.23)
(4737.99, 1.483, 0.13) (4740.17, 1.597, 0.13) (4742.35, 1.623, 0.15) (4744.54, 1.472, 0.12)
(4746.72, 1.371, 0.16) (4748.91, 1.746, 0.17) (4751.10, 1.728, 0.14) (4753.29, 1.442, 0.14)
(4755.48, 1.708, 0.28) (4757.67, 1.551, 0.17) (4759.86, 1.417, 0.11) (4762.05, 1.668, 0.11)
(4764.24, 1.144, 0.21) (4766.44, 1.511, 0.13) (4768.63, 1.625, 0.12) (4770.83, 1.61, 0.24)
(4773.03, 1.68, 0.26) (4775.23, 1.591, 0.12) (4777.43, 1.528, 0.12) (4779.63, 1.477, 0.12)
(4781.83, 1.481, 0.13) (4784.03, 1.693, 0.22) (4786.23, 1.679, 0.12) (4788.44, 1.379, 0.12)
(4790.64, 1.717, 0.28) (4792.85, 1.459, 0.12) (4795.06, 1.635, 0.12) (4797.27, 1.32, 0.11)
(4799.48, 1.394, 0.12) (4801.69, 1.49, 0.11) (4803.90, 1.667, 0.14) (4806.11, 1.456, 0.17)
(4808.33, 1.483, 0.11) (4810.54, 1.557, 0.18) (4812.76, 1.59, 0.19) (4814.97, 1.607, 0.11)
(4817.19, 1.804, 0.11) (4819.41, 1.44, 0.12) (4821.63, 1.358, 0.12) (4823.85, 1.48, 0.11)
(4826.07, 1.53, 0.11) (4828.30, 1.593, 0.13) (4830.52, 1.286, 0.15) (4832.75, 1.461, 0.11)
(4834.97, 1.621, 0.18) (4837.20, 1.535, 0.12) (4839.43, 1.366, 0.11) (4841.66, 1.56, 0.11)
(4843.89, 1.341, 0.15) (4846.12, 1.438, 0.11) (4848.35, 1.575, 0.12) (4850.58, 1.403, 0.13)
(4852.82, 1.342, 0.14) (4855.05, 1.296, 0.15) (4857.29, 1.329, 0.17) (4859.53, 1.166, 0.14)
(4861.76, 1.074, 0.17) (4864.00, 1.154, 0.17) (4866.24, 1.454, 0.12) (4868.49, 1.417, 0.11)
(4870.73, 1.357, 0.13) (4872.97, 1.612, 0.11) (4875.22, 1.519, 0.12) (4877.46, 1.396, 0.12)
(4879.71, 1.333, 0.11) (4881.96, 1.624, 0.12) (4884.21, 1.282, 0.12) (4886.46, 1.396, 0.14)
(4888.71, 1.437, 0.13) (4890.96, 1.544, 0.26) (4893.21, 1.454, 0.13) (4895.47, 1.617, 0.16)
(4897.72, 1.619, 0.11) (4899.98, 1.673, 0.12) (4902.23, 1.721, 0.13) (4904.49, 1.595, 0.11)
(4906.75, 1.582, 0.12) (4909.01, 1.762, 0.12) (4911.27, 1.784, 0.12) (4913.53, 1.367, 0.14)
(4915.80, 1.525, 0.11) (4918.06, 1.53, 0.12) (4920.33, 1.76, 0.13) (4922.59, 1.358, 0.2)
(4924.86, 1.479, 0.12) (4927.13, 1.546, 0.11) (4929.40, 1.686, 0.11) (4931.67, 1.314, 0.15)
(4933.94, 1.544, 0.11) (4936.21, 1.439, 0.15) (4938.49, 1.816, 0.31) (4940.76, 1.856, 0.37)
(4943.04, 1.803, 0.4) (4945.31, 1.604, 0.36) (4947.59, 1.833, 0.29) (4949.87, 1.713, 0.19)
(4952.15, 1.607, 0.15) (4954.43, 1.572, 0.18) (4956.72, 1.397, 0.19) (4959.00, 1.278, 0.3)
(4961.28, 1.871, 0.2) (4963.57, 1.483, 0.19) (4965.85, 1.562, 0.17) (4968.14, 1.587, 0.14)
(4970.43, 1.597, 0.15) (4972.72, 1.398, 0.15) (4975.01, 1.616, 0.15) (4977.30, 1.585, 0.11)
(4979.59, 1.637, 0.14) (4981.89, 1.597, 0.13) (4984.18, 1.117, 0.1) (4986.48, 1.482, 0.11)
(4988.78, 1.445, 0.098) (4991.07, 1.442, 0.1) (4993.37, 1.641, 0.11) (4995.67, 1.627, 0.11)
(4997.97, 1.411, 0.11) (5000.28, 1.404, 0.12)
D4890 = 0.02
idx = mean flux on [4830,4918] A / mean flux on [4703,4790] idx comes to 0.96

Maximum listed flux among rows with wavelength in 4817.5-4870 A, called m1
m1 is 1.621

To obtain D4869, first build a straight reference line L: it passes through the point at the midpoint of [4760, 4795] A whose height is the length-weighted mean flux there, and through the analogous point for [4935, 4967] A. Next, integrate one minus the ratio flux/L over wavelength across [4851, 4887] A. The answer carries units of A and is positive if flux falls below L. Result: 5.3 A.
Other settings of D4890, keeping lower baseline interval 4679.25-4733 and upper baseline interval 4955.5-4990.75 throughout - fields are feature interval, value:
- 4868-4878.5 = 0.02 mag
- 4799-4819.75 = -0.05 mag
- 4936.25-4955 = -0.14 mag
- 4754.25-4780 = -0.05 mag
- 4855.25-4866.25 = 0.22 mag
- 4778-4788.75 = -0.05 mag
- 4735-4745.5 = -0.07 mag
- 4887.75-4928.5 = -0.06 mag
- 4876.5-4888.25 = 0.07 mag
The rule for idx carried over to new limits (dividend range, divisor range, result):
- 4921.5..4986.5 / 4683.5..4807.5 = 1.04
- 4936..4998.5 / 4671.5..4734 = 1.08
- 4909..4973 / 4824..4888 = 1.13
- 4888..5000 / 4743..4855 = 1.03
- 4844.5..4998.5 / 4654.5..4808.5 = 1.01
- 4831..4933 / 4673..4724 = 1.02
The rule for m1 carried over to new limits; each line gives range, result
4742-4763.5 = 1.746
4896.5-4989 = 1.871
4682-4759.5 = 2.059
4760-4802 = 1.717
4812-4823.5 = 1.804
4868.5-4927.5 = 1.784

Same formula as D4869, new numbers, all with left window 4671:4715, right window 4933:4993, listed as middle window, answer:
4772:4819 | -1.69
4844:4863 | 2.47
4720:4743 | -1.23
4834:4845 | 0.27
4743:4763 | -1.15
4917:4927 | 0.14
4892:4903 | -0.48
